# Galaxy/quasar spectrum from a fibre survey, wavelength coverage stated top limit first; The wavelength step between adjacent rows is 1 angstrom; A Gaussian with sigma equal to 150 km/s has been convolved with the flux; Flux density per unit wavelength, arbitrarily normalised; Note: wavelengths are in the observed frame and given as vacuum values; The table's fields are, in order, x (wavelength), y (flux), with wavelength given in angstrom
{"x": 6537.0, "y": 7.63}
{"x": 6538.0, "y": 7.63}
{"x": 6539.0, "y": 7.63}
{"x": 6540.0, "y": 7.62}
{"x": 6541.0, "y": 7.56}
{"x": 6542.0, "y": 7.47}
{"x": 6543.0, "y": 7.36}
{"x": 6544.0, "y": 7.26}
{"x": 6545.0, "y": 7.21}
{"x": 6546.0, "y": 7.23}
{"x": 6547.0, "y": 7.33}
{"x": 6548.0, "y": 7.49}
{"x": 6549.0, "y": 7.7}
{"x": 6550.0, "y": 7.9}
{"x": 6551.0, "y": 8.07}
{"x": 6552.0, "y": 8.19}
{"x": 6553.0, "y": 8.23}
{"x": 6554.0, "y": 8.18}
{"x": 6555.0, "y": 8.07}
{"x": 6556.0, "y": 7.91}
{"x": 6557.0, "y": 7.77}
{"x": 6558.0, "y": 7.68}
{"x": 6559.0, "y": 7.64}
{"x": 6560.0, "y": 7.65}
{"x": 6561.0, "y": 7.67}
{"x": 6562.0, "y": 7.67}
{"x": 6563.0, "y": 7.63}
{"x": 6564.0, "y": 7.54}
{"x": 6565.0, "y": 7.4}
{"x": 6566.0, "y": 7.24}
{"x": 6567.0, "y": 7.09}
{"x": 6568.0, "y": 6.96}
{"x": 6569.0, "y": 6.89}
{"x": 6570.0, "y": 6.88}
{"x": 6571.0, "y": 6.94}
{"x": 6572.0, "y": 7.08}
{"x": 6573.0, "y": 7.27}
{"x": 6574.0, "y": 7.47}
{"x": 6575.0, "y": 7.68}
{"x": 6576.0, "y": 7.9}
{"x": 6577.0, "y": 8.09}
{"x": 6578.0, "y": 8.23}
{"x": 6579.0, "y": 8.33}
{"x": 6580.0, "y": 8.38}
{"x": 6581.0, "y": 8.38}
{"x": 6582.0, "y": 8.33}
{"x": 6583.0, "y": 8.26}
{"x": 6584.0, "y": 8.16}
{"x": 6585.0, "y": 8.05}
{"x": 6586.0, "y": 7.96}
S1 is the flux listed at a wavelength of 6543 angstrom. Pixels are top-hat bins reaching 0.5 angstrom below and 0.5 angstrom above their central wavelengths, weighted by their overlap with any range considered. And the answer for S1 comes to 7.36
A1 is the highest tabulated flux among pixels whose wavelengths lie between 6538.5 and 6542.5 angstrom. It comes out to 7.63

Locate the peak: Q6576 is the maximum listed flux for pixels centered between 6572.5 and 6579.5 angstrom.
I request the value 8.33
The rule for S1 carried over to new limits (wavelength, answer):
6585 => 8.05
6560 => 7.65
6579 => 8.33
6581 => 8.38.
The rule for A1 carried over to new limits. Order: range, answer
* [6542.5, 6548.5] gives 7.49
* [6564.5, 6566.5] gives 7.4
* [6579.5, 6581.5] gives 8.38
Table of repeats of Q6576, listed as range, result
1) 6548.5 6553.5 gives 8.23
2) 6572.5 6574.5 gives 7.47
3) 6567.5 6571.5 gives 6.96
